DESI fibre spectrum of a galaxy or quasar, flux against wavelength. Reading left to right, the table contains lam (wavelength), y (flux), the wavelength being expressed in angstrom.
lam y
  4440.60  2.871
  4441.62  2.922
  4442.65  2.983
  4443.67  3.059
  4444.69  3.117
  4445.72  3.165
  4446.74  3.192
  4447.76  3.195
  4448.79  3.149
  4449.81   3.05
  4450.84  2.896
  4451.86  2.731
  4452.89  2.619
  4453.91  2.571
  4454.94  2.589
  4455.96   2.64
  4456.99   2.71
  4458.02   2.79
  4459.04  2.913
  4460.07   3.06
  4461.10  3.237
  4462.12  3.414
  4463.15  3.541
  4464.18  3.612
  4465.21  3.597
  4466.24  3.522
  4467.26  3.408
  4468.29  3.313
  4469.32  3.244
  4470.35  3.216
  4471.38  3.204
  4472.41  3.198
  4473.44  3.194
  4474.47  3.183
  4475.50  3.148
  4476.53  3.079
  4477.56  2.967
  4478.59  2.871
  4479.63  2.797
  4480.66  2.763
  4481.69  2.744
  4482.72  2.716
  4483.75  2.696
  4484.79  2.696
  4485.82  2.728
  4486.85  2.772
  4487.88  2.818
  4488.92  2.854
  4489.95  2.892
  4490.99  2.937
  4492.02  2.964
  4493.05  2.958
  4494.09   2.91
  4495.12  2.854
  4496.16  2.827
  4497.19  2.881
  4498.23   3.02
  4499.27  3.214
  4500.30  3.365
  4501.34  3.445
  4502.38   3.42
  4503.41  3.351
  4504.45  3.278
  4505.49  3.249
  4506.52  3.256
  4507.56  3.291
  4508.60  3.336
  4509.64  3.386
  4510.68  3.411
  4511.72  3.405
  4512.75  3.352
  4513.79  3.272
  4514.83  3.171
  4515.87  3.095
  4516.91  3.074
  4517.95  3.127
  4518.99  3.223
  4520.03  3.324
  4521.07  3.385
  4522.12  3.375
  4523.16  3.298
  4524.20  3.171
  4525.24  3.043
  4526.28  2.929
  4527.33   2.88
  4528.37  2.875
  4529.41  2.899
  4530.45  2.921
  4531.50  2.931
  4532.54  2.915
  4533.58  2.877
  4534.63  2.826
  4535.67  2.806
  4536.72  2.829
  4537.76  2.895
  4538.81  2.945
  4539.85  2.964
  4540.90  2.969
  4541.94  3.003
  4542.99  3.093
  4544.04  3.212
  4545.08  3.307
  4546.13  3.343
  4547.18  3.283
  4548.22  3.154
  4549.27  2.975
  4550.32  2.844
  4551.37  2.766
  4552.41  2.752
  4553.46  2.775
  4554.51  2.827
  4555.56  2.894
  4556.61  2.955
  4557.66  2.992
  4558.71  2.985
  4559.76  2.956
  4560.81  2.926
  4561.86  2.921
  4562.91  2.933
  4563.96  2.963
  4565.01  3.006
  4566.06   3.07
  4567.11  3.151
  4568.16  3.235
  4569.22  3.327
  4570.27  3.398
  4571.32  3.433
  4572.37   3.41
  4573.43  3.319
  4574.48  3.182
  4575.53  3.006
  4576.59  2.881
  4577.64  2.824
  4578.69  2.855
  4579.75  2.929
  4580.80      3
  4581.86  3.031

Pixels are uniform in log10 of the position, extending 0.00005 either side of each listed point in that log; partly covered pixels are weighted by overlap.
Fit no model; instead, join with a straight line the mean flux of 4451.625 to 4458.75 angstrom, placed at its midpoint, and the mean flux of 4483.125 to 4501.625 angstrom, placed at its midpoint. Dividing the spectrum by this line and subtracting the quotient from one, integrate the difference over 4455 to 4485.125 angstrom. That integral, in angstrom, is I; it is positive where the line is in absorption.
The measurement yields -3.4 angstrom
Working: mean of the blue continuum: 2.67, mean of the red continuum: 2.93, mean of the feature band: 3.08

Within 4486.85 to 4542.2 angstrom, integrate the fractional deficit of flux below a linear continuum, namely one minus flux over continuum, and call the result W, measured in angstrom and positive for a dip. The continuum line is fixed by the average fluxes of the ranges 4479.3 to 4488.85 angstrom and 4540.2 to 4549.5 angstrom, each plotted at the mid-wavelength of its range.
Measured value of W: -2.6 angstrom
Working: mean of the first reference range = 2.75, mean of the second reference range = 3.15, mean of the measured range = 3.09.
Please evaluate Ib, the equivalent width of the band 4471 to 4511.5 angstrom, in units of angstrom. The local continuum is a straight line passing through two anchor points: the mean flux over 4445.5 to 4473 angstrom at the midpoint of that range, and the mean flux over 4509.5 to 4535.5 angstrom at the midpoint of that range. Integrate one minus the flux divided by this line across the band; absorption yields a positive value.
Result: 0.86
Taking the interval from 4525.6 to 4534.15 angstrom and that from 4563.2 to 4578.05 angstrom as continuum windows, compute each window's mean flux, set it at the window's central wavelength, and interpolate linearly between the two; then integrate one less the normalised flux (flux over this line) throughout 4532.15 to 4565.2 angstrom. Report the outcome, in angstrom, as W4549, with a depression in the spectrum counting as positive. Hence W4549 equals 0.6 angstrom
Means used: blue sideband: 2.9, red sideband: 3.16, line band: 2.97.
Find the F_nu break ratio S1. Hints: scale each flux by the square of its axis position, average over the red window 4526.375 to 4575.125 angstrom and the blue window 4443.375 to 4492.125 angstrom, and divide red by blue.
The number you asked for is 1.0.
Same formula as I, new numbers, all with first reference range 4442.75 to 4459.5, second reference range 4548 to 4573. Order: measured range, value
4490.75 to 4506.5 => -0.87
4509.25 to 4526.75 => -1.53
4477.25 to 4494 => 0.67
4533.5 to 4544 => 0.23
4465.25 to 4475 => -1.23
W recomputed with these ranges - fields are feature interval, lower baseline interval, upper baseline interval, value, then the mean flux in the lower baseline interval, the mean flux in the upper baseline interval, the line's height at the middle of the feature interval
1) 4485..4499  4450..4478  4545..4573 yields 0.9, 3.1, 3.06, 3.08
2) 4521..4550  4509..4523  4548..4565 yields 0.6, 3.28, 2.91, 3.1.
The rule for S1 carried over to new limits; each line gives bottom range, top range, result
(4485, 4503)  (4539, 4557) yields 1.03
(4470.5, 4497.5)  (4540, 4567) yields 1.06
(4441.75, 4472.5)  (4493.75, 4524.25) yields 1.07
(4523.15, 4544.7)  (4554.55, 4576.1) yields 1.06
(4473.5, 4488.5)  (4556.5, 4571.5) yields 1.12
